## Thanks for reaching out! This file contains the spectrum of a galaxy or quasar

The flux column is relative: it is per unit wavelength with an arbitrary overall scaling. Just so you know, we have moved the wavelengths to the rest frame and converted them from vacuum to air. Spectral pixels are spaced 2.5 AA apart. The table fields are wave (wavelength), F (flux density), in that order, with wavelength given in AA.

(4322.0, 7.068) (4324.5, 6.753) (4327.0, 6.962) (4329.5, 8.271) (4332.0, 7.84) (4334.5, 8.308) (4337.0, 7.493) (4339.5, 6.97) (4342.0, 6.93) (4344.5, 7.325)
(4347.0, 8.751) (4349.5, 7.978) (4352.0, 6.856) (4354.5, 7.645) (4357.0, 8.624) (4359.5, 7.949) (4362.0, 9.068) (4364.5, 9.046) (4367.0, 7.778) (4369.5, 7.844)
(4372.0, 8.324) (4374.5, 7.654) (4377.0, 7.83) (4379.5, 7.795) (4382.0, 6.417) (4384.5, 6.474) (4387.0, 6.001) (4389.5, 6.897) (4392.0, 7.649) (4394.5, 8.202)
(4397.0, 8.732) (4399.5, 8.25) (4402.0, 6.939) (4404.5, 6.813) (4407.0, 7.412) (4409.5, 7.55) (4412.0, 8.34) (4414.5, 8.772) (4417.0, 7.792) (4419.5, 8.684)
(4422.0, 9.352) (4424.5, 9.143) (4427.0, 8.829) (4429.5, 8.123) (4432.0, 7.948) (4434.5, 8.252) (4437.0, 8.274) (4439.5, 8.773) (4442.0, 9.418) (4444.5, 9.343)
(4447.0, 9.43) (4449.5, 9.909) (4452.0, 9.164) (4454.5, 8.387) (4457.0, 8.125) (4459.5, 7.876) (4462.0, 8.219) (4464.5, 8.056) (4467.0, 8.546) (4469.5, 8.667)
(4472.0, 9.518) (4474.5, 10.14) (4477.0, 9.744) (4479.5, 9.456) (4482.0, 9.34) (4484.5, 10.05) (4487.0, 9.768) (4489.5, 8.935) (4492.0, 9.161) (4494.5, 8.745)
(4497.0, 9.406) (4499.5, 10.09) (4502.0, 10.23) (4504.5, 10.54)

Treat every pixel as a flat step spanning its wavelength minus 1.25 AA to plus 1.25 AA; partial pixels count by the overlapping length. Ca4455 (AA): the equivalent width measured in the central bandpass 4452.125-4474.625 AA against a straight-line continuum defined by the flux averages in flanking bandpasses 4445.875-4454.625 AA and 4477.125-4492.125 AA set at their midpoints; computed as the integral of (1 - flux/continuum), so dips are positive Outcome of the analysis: 2.0 AA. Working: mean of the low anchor 9.33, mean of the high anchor 9.5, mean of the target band 8.57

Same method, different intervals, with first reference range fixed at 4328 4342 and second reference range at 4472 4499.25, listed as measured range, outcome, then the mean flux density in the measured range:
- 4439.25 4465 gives 0.78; 8.81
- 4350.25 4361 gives 0.17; 7.81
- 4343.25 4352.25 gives 0.02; 7.82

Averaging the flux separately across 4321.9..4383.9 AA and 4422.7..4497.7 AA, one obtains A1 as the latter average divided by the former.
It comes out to 1.2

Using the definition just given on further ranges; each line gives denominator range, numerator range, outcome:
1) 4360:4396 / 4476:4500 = 1.23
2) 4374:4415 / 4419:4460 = 1.17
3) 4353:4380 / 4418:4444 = 1.07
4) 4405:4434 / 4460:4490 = 1.10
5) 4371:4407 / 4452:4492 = 1.21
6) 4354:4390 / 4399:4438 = 1.06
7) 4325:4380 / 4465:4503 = 1.20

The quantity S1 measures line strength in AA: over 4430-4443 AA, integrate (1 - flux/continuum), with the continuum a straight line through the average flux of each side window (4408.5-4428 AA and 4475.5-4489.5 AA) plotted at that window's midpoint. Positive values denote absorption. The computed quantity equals 0.5 AA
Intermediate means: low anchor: 8.57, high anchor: 9.61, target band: 8.49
